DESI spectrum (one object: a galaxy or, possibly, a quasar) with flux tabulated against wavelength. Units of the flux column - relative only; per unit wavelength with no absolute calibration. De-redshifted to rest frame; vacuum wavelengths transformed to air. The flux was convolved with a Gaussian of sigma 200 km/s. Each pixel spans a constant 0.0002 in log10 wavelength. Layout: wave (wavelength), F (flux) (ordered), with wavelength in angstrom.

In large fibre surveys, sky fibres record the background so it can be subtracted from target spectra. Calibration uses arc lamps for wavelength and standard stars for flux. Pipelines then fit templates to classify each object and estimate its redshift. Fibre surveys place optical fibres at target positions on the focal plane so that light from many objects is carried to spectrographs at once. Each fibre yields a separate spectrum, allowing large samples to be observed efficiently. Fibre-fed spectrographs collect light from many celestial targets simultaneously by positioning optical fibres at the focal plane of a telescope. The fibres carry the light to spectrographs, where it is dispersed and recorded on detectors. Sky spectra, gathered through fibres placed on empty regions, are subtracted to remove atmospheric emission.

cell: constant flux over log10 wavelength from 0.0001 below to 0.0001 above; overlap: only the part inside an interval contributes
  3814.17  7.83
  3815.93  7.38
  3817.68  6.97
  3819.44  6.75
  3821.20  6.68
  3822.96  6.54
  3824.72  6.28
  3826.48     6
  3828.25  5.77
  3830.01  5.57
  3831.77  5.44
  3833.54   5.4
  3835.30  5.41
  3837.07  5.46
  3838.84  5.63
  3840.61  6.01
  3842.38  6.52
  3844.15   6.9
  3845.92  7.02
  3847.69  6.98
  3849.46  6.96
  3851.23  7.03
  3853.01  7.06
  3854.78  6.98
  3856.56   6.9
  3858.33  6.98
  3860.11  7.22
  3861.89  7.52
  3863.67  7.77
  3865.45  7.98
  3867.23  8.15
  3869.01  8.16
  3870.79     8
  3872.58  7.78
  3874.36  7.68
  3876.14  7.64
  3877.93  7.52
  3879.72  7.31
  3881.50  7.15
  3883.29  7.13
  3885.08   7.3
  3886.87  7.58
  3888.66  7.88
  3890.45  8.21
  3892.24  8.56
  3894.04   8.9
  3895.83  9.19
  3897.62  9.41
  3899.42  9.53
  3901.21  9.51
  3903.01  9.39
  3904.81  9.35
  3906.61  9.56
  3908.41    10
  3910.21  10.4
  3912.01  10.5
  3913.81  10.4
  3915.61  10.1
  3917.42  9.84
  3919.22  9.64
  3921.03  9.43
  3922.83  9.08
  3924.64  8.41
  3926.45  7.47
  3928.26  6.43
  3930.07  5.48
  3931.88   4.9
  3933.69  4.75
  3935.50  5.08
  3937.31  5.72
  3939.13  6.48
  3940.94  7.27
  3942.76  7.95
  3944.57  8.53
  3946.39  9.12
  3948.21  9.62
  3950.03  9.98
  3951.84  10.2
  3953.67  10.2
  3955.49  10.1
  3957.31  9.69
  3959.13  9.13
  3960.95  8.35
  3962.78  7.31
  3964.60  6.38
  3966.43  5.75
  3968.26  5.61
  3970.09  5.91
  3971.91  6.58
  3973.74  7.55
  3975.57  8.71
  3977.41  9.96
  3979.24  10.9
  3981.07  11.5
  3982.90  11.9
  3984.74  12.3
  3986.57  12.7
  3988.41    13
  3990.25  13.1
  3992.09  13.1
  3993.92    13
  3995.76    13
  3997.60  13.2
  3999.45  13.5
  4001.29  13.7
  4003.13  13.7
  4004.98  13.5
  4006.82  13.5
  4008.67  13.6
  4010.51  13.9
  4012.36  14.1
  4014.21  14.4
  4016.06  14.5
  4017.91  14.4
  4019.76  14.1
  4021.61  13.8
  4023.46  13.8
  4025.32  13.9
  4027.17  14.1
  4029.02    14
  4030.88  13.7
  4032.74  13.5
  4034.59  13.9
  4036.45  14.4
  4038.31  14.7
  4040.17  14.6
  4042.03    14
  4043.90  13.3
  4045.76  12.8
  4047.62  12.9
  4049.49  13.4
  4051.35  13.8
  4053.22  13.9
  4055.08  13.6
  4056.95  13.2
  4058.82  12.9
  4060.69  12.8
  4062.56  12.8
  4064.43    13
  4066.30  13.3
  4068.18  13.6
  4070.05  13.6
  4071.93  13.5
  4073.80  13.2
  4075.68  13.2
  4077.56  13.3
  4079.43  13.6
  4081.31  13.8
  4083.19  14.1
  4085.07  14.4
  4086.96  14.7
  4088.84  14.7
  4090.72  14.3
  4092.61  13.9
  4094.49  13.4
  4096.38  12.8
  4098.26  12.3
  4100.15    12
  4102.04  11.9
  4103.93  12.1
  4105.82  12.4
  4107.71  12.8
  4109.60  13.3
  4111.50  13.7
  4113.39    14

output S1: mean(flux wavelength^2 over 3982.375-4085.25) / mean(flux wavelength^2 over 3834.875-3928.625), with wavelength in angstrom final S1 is 1.82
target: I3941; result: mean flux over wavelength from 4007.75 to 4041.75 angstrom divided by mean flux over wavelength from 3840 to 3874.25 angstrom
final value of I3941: 1.9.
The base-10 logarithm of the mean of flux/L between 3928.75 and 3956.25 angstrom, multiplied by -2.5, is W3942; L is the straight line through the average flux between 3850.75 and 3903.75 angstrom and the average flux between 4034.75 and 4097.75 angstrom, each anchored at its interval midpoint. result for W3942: 0.28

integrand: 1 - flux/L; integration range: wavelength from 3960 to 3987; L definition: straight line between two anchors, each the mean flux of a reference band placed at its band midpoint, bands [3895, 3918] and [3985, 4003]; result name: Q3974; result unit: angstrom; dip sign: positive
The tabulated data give 8.1 angstrom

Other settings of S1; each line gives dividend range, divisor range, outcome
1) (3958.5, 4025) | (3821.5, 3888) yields 1.80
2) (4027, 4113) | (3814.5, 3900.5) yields 2.08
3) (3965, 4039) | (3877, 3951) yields 1.56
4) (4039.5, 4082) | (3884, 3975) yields 1.73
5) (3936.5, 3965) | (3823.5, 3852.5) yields 1.47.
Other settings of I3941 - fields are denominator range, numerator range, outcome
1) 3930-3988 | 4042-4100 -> 1.60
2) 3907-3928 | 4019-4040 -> 1.48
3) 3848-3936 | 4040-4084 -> 1.66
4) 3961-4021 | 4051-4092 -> 1.18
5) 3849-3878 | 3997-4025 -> 1.85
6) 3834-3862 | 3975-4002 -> 1.85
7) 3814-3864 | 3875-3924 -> 1.36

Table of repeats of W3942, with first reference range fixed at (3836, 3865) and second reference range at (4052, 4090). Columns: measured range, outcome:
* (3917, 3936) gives 0.239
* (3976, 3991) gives -0.086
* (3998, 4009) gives -0.178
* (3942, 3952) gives 0.068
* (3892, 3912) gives -0.135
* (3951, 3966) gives 0.149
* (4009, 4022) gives -0.192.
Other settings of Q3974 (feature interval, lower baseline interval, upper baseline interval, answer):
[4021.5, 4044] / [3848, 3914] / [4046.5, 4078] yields -2.8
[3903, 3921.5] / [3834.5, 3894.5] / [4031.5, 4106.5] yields -2.6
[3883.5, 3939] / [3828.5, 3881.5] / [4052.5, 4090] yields 1.5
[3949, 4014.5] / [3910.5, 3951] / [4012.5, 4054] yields 1.0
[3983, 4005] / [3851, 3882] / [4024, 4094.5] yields -2.8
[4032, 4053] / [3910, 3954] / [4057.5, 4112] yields -3.3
